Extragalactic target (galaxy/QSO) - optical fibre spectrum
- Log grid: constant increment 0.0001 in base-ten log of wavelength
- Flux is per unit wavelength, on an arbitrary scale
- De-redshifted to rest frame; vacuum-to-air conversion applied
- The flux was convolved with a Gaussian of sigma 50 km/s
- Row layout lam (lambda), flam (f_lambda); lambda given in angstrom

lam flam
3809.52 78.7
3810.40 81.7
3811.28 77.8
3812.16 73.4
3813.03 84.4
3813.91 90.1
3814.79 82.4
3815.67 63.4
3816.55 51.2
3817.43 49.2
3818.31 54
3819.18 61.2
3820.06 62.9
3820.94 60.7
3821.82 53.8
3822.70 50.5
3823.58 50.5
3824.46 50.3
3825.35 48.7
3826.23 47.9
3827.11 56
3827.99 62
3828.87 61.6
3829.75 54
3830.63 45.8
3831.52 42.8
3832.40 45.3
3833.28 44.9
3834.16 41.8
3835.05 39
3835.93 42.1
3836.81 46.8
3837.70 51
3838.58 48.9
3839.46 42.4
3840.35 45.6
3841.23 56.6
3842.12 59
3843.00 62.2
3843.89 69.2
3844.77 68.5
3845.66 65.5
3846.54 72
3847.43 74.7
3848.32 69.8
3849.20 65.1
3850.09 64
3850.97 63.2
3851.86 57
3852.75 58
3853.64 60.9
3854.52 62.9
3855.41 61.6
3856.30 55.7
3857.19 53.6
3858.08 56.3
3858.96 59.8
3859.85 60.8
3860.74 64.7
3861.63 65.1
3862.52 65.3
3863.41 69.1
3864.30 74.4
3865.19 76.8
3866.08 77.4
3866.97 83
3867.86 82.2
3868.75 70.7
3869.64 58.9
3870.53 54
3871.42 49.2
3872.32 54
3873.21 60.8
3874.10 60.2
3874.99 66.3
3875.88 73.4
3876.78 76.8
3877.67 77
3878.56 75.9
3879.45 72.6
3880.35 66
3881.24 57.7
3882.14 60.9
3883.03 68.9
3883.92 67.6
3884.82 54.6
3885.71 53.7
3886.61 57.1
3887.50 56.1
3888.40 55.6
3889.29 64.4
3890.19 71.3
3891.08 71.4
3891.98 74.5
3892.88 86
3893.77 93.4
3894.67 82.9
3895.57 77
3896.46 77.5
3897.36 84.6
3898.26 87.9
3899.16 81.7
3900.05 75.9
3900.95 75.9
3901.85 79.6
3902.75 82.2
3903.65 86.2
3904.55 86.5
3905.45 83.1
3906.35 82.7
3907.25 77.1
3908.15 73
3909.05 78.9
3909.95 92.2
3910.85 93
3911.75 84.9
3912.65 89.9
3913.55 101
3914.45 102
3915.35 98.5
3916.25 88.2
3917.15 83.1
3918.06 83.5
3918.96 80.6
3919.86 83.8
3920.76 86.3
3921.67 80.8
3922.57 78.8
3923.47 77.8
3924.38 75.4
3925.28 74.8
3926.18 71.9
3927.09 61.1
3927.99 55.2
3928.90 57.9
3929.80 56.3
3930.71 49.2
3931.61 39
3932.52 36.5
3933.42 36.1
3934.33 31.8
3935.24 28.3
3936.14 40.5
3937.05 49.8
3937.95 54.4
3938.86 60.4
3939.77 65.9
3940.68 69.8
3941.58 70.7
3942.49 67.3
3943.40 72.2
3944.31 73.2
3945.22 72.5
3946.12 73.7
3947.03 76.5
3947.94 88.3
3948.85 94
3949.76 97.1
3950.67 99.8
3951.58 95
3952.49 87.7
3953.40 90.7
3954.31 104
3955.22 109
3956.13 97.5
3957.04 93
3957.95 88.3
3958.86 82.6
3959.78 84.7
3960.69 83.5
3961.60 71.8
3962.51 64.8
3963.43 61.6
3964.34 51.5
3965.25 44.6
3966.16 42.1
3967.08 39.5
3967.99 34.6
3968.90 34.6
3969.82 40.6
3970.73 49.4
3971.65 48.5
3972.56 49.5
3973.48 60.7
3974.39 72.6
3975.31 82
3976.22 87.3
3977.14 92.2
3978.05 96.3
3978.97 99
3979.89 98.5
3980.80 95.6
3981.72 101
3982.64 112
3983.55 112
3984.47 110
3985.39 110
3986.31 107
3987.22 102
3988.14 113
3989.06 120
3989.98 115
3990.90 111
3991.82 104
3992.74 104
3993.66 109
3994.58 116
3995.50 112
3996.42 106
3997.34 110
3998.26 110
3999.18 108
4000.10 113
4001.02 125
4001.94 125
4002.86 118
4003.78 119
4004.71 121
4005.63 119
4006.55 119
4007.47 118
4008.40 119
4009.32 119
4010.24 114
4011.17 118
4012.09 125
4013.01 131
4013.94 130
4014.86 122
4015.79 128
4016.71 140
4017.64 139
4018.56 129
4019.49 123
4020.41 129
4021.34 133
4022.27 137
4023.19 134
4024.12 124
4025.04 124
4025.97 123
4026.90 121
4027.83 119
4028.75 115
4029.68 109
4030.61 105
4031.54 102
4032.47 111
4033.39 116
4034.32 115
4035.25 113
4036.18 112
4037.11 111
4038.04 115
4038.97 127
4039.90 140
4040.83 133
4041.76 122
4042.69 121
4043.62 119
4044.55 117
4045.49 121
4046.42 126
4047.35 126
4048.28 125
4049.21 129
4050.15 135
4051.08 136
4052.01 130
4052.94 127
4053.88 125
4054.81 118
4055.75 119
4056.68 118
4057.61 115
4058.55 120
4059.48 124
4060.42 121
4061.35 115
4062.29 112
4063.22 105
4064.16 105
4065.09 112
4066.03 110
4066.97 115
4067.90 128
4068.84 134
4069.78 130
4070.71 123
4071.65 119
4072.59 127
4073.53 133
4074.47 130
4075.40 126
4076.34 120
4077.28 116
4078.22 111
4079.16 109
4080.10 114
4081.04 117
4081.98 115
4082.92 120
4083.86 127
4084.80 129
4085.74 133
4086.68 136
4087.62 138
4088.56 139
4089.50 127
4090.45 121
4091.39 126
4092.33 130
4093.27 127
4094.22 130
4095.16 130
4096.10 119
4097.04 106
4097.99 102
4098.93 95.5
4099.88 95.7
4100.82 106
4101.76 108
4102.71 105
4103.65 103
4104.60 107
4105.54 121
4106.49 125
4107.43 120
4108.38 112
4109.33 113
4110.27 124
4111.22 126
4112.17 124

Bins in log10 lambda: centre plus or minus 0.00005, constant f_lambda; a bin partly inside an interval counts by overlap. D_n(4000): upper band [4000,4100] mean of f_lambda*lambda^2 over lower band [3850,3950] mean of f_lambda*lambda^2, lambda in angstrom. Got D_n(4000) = 1.87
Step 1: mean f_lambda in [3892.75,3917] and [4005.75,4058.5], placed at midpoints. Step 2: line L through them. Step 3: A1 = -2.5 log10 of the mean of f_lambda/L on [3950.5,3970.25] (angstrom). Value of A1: 0.361 mag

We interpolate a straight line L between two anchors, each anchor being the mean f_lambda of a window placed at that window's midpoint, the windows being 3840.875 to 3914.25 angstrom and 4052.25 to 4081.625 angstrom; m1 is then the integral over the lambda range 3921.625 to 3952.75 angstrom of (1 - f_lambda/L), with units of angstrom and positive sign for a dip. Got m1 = 7.3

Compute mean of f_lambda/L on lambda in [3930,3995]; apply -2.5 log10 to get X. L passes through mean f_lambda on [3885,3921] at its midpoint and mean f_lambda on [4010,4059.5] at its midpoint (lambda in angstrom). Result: 0.28 mag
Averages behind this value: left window 80.4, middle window 77.8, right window 123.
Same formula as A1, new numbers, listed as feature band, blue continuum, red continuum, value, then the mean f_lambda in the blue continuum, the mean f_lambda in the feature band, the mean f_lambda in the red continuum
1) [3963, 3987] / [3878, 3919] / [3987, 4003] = 0.38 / 77.8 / 74.7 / 112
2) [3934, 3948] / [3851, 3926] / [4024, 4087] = 0.39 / 73.2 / 61.8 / 121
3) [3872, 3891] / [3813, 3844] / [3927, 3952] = -0.10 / 54.4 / 64.6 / 63.3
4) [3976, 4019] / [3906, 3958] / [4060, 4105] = -0.20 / 75.4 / 114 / 119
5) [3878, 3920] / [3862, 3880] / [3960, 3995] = -0.07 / 68.9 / 77.9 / 82.8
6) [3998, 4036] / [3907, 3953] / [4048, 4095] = -0.17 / 72.9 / 121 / 123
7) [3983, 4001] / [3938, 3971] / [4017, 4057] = -0.16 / 73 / 110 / 123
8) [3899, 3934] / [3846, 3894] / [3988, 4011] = 0.09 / 65.9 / 76.2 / 115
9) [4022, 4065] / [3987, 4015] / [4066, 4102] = -0.01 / 116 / 120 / 121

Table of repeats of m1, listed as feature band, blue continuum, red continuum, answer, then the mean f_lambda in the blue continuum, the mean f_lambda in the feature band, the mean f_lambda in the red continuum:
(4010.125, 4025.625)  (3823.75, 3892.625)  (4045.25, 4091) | -3.0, 60.8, 129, 123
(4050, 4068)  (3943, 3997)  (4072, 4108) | -1.4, 85.6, 119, 120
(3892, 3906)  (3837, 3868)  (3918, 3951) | -3.7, 63.2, 82.4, 66.5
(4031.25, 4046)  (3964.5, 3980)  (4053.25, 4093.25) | -2.5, 62.1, 119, 122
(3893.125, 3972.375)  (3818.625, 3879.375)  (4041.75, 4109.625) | 7.8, 59.9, 73.1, 120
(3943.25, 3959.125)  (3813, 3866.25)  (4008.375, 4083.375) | 0.6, 58.7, 89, 122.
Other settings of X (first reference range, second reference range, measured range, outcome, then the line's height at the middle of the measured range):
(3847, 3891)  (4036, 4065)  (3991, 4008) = -0.08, 106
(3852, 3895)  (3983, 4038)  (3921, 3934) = 0.38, 86.5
